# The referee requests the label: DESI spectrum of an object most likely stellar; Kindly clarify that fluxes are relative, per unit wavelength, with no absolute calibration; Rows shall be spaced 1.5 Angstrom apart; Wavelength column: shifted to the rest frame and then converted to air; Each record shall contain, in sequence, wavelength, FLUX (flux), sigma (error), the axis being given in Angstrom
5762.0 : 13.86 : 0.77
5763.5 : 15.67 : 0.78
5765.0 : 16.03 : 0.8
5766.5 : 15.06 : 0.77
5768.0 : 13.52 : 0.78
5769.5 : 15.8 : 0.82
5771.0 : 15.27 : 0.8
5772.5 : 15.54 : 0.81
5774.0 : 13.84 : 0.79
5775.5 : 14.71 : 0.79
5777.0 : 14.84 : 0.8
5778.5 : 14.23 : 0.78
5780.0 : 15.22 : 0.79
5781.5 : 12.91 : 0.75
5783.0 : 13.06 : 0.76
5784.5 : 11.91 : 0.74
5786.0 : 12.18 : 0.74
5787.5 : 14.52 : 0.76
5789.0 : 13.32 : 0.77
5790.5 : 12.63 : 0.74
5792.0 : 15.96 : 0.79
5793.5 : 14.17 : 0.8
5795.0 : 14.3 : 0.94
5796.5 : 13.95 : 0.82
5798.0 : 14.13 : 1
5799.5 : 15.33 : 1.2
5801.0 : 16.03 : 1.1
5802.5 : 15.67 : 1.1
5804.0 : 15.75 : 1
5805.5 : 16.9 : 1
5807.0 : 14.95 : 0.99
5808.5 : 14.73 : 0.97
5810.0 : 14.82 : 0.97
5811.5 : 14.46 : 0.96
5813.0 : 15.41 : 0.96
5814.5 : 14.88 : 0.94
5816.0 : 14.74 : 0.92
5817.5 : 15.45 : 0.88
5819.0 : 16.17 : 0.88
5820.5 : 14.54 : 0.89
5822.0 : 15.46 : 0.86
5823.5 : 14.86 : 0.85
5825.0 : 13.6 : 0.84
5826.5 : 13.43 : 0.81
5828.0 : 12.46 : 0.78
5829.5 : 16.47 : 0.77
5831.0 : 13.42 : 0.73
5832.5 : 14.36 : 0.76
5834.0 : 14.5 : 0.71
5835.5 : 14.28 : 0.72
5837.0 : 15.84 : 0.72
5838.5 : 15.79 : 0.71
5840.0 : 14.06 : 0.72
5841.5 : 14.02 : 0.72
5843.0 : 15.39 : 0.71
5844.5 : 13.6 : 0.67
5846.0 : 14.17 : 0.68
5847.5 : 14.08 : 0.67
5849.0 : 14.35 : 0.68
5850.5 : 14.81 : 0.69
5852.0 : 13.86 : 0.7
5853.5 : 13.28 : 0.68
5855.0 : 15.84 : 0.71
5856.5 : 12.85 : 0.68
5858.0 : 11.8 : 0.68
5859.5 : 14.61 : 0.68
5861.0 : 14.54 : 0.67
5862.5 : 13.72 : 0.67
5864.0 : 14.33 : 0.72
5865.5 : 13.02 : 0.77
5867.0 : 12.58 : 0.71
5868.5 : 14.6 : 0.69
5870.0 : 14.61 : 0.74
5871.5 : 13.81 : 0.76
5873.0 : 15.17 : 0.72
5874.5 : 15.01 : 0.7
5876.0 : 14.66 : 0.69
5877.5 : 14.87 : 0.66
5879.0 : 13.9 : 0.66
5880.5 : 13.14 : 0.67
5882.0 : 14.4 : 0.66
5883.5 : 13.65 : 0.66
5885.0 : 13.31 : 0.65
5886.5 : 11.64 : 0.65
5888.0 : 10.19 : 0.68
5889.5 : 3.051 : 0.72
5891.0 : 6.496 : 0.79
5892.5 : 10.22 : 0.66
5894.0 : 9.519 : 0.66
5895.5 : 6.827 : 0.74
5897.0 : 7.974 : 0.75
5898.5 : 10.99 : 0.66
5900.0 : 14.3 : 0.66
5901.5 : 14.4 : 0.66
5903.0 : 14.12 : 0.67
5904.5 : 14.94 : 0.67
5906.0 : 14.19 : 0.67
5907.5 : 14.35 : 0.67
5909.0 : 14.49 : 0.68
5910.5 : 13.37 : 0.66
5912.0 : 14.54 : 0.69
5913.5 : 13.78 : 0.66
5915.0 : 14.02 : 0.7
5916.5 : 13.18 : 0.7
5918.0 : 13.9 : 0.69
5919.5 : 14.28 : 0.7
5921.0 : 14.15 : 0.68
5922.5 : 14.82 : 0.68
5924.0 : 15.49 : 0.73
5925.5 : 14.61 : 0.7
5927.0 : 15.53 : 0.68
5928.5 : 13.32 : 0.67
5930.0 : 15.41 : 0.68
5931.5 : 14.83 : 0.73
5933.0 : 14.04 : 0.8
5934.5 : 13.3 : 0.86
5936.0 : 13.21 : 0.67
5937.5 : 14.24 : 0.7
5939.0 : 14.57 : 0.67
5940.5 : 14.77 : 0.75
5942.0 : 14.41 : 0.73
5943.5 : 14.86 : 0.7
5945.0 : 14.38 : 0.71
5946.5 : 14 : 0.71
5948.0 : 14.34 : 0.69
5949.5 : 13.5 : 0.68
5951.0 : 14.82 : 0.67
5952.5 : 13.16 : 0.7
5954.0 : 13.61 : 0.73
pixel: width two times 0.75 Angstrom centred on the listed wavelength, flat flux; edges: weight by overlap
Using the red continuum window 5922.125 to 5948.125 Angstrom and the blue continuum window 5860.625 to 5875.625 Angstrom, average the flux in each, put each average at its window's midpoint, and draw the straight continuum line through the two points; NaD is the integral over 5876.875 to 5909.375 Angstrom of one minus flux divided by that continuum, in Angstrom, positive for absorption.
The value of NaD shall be 5.56 Angstrom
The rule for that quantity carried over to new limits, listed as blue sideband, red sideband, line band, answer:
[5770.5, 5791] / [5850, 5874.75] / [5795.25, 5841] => -3.10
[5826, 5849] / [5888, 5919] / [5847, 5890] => -0.81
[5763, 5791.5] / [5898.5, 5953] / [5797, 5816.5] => -1.34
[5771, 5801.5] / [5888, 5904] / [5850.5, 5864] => -2.97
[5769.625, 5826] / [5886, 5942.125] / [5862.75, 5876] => -0.57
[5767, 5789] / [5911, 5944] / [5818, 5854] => -0.72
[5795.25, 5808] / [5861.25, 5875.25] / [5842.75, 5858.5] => 0.47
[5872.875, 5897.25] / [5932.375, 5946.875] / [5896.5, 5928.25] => -2.77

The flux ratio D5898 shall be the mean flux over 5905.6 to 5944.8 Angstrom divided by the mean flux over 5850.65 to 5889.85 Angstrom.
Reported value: 1.1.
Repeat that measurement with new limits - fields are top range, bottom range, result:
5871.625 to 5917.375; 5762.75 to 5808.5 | 0.86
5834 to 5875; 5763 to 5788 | 0.99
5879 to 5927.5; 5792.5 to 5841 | 0.85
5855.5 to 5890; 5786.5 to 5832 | 0.90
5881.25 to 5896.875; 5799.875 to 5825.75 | 0.65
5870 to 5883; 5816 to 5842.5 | 0.98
